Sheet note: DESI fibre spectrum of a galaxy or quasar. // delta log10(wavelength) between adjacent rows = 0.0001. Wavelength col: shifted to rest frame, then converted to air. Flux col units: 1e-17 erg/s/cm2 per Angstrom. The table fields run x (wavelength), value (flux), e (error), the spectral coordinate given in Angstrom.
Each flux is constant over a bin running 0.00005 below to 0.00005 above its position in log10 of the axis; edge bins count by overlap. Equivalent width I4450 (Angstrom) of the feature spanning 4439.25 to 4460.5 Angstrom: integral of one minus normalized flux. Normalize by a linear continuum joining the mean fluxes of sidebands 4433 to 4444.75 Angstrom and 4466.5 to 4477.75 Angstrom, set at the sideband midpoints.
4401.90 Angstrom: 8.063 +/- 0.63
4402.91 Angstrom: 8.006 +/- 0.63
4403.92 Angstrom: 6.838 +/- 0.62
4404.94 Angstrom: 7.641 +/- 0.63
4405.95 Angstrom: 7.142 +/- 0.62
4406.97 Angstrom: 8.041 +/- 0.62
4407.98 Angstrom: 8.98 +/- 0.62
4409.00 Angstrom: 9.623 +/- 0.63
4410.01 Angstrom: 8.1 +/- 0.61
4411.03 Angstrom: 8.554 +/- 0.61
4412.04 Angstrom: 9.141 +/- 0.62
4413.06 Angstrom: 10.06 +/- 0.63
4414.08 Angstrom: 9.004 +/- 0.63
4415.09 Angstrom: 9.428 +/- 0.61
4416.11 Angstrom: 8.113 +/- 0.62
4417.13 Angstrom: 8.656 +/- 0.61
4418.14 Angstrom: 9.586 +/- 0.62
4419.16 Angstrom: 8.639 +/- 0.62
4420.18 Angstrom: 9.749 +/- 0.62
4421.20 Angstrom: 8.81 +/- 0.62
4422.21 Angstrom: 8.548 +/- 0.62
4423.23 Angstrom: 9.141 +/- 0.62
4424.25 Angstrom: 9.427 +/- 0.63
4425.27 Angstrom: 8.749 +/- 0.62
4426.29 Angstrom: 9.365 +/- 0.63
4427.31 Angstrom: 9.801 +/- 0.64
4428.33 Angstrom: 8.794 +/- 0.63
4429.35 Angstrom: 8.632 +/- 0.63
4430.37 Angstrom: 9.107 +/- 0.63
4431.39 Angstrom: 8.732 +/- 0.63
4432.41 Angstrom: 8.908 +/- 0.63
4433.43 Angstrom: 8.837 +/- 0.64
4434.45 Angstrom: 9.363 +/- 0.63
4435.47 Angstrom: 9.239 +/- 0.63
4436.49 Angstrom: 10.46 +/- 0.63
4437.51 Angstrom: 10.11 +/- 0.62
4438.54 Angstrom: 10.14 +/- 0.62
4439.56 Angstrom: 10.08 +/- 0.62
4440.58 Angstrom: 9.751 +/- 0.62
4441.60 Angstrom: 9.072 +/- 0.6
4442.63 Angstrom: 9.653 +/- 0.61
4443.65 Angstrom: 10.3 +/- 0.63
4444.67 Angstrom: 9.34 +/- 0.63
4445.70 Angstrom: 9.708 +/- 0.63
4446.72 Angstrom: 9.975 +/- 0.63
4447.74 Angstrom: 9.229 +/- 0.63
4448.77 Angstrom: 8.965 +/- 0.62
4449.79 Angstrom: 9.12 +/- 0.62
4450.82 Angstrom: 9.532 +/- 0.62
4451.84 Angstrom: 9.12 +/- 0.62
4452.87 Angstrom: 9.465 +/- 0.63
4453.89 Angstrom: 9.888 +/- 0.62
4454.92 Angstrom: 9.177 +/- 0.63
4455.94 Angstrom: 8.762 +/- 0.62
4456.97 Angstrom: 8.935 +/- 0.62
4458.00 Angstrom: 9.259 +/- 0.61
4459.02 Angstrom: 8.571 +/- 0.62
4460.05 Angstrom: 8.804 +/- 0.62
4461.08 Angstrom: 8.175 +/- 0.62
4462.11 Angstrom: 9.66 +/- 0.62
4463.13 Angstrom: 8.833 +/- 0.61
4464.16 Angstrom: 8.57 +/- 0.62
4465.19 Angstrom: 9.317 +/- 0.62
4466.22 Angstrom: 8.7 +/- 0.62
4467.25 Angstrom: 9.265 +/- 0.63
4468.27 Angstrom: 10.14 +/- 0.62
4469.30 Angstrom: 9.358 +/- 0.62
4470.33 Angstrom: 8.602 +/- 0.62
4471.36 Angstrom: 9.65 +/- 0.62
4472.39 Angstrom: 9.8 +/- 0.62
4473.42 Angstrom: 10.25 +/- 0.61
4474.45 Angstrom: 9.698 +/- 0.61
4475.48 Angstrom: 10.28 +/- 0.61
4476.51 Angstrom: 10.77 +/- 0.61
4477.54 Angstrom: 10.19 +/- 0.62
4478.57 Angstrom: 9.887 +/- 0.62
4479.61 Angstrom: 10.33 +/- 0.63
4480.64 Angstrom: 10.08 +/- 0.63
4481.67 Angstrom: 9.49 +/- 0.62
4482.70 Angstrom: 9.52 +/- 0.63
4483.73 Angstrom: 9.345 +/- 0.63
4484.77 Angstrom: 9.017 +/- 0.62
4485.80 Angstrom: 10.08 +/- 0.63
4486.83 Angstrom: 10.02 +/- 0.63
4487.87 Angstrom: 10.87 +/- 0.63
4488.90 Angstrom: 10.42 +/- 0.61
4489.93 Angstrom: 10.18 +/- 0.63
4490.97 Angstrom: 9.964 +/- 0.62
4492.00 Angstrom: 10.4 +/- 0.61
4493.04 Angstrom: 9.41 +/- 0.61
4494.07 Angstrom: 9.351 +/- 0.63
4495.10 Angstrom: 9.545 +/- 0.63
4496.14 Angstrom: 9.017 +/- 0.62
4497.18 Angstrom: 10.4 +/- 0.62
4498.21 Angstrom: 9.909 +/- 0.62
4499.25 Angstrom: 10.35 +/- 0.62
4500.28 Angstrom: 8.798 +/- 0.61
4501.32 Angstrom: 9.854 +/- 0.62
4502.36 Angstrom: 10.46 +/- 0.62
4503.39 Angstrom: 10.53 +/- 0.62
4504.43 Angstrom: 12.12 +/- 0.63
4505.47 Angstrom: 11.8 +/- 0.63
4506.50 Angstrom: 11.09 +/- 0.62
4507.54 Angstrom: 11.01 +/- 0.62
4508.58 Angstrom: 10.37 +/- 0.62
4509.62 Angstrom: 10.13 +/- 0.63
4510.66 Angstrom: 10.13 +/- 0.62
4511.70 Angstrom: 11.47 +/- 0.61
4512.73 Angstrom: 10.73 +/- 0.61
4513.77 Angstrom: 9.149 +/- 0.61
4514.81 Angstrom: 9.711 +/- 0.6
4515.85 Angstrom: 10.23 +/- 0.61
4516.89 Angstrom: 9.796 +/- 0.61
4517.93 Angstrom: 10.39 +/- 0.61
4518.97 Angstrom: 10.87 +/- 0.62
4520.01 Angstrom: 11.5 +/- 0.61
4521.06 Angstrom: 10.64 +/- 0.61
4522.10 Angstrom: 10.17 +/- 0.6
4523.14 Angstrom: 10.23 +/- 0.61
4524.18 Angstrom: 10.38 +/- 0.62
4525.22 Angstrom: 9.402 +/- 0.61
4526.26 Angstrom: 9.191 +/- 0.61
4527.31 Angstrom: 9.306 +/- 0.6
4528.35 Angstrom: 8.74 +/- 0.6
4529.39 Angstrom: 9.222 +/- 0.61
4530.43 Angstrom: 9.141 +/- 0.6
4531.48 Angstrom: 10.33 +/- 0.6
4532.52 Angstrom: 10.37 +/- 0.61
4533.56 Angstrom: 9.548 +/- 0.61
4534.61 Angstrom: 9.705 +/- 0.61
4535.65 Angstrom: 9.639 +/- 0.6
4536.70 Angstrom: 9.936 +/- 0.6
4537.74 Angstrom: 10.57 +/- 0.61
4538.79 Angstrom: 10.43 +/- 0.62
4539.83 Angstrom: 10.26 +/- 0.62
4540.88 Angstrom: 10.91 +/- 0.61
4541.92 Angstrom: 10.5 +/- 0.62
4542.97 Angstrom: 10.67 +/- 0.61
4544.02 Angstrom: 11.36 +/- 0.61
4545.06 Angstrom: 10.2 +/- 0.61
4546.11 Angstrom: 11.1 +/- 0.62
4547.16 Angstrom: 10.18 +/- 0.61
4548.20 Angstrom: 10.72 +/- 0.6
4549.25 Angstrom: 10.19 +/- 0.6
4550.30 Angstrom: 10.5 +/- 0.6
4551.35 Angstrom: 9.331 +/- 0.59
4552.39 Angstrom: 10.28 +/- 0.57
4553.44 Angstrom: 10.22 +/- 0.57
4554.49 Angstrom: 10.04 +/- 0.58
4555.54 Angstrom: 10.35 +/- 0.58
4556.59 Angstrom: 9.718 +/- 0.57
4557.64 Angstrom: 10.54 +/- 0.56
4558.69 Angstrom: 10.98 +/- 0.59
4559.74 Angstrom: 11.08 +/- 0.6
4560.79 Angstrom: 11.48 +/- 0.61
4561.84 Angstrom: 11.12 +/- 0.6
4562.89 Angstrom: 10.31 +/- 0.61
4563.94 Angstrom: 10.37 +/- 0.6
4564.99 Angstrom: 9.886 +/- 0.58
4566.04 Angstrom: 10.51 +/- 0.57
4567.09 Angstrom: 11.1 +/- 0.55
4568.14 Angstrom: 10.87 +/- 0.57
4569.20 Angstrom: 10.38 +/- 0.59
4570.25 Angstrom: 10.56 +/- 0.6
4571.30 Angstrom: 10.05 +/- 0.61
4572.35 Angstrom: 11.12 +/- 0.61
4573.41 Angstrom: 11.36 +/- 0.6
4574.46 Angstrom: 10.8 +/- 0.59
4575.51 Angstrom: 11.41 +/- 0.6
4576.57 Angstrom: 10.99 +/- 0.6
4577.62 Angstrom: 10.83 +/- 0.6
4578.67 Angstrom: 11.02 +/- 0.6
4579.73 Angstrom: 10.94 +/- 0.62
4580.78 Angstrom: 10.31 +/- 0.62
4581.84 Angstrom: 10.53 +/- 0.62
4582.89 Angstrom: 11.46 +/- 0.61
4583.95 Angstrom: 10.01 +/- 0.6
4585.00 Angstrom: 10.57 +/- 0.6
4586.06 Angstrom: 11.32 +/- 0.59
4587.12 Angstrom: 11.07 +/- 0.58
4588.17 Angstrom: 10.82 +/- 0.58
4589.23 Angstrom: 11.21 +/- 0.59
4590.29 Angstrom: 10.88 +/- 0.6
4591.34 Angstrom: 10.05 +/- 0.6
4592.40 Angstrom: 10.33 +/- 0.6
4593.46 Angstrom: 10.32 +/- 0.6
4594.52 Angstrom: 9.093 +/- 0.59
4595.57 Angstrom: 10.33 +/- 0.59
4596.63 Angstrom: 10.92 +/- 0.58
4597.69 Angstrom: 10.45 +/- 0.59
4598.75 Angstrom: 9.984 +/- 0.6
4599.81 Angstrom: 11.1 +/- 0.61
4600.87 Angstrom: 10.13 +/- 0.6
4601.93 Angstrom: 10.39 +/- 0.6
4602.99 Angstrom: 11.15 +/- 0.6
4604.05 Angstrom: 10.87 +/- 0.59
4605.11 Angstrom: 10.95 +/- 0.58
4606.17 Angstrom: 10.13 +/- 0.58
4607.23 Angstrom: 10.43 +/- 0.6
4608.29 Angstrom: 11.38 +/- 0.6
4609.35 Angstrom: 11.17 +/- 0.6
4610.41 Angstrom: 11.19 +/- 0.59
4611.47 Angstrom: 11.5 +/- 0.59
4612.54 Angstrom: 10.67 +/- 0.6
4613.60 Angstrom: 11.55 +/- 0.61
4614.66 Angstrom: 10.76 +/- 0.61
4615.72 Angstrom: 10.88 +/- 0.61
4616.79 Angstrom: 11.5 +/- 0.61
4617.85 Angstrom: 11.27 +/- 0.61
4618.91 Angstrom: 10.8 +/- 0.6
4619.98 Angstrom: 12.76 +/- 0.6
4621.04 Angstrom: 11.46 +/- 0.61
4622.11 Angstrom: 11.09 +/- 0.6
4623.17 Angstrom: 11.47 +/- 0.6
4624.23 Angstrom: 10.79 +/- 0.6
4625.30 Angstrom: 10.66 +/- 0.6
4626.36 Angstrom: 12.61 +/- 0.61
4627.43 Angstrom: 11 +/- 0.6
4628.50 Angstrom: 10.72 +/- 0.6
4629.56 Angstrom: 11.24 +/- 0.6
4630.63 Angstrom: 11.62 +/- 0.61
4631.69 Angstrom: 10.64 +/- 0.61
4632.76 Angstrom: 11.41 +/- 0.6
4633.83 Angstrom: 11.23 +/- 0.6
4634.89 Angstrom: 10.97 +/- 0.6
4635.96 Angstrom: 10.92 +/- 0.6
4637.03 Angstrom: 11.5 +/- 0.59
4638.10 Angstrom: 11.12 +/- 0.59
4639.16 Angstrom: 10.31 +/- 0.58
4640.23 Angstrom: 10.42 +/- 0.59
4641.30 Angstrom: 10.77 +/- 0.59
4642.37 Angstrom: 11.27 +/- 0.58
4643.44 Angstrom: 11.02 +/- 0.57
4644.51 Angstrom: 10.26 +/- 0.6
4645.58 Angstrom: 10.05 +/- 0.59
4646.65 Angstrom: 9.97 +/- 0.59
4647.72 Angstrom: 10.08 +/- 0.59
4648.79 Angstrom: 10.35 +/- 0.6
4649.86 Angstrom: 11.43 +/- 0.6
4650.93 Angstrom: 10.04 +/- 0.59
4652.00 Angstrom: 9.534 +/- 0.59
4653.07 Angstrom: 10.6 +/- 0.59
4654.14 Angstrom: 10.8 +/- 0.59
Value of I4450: 0.8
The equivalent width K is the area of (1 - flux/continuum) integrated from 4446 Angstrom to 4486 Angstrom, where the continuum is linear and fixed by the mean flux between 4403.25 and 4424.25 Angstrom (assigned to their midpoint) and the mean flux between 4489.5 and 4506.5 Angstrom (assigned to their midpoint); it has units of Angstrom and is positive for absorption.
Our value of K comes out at 0.8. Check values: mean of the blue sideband 8.7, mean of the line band 9.43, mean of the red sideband 10.2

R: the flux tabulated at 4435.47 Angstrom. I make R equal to 9.239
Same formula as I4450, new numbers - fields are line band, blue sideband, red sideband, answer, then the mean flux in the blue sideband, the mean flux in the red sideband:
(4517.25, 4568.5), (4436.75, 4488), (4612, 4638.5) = 0.37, 9.53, 11.2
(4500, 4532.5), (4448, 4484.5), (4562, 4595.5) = -0.89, 9.41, 10.7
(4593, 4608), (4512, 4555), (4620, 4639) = 0.61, 10.1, 11.2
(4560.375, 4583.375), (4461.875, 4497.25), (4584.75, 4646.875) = -0.59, 9.72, 10.9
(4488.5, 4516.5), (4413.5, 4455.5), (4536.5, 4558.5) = -0.77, 9.31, 10.4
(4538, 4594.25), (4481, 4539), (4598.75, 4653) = -0.76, 10.1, 10.9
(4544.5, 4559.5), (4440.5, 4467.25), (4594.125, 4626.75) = -0.03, 9.22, 11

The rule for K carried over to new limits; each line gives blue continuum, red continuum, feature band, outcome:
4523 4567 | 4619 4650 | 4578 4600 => 0.00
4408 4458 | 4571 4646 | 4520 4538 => 0.57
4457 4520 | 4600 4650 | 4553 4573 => -0.15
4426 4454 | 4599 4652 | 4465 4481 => -0.10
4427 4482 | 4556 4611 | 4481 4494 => -0.15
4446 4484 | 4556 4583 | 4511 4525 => -0.39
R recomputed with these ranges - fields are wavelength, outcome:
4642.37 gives 11.27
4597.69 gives 10.45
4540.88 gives 10.91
